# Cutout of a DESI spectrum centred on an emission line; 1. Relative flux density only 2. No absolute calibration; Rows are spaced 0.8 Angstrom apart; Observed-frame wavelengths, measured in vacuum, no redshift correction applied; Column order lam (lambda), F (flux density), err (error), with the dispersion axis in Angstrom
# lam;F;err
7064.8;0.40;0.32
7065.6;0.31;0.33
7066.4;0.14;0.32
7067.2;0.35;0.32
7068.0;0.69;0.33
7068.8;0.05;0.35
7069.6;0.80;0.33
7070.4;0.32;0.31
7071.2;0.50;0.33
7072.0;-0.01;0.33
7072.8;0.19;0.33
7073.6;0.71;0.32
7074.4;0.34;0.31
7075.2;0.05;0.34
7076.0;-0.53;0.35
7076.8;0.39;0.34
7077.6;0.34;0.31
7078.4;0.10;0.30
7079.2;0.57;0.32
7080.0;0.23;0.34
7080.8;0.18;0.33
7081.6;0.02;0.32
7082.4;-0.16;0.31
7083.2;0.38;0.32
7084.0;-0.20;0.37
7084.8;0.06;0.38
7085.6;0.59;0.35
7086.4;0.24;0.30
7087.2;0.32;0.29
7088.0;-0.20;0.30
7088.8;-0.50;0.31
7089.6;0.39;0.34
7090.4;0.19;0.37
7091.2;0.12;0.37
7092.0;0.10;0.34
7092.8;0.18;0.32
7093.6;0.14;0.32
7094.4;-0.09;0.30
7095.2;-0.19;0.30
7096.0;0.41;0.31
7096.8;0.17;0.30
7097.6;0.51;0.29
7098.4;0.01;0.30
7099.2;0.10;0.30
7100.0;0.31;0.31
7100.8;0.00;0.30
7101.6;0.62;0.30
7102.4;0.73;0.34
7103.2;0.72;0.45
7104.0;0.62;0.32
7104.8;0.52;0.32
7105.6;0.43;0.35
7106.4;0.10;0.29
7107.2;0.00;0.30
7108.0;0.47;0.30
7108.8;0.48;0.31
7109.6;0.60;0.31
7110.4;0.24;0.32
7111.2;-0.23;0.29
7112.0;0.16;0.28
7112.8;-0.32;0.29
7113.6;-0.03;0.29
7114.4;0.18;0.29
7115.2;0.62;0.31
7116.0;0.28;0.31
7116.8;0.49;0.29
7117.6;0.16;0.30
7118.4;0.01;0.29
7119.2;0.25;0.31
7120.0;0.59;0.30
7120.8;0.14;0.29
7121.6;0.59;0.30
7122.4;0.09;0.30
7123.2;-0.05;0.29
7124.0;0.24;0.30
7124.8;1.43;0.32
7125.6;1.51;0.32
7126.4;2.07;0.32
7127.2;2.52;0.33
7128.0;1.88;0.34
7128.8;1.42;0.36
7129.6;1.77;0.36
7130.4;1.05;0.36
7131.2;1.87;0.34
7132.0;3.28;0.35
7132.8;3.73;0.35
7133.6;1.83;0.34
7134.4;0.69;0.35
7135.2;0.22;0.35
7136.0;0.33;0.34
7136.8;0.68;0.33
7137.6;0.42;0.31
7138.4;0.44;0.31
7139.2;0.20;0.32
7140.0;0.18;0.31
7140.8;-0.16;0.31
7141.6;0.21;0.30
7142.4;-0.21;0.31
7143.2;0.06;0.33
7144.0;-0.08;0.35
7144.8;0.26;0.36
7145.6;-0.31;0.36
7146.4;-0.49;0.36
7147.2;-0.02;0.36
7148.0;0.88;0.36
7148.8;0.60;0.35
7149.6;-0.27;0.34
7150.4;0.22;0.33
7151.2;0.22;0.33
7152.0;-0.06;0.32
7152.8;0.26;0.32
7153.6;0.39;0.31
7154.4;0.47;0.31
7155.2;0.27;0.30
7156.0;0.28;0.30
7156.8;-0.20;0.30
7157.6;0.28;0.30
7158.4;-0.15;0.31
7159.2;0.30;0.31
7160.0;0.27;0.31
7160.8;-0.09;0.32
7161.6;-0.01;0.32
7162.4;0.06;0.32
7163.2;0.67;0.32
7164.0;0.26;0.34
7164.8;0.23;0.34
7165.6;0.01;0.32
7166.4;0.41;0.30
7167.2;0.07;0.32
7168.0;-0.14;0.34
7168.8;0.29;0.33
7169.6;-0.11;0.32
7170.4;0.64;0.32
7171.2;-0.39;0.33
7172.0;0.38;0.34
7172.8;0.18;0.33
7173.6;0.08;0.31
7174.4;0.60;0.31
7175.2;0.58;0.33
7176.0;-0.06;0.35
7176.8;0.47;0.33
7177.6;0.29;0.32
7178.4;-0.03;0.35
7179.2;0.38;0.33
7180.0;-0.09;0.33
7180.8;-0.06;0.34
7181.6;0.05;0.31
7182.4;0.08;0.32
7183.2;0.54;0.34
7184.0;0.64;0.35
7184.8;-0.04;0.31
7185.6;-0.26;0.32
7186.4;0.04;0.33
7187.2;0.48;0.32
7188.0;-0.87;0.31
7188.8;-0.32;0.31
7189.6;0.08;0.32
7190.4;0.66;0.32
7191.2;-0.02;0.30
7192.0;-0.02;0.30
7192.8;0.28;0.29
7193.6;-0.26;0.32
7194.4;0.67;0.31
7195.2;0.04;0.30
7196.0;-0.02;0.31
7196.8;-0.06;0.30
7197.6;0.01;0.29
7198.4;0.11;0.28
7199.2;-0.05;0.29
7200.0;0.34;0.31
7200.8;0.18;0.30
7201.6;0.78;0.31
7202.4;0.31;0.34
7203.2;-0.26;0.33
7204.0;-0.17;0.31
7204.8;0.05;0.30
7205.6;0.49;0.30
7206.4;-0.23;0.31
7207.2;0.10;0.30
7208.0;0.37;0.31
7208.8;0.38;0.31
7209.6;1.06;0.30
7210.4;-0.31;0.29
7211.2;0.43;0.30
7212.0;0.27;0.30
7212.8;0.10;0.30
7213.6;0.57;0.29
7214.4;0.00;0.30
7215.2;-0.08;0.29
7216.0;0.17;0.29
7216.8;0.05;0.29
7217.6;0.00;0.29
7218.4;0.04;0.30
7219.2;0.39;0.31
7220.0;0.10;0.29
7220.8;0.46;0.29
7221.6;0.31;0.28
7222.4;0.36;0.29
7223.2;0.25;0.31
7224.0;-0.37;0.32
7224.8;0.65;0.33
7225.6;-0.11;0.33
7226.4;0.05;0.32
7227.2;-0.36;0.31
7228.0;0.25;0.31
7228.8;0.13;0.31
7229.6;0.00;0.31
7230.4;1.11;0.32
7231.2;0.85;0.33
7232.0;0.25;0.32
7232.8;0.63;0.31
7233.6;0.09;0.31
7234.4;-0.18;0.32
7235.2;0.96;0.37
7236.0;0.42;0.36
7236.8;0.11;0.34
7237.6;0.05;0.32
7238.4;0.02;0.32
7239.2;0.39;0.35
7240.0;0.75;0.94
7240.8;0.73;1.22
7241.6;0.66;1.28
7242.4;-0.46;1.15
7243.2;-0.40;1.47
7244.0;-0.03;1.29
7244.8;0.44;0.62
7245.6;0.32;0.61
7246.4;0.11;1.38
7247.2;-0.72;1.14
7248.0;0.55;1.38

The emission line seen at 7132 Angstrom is [O II] 3727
